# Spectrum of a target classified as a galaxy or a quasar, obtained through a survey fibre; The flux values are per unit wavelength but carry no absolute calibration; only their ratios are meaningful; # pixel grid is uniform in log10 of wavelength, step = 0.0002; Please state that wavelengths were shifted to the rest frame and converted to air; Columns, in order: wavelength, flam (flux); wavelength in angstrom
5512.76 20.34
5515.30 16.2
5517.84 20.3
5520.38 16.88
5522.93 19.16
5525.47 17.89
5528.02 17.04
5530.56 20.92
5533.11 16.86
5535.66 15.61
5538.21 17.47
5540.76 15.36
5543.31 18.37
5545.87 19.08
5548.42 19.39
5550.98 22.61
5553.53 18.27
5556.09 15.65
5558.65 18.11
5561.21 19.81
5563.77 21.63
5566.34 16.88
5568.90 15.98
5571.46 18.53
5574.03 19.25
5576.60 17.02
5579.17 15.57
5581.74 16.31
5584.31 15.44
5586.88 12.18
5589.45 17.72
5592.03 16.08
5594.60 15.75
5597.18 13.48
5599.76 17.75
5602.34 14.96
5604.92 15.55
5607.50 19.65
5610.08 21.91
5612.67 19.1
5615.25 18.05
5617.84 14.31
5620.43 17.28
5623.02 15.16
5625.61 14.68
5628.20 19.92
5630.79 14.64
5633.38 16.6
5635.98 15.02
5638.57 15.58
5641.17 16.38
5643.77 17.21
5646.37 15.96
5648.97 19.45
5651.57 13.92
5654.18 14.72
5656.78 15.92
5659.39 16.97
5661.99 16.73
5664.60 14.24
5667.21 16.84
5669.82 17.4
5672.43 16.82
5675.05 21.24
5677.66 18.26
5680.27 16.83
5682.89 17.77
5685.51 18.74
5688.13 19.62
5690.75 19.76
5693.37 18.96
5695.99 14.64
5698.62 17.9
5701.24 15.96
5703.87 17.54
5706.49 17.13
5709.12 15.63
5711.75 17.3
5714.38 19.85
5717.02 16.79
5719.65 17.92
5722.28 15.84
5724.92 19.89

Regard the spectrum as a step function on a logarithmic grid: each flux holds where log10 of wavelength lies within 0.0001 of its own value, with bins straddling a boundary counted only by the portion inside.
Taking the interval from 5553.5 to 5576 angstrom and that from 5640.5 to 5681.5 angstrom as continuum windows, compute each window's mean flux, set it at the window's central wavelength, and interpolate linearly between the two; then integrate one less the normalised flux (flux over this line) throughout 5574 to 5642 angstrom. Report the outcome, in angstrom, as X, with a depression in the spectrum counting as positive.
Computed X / 4.3 angstrom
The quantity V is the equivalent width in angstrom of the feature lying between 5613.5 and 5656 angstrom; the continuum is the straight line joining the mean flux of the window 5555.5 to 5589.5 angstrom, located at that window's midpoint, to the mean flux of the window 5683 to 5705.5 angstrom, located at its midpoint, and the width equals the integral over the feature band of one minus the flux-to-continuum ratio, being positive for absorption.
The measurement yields 3.2 angstrom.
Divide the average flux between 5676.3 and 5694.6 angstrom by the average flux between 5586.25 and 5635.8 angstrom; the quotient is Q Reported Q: 1.12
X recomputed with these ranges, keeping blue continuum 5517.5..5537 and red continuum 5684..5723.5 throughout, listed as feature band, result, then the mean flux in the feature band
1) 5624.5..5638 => 1.2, 16.2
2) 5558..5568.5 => -0.6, 18.9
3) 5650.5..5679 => 1.6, 16.7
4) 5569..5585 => 0.8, 17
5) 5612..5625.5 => 1.0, 16.5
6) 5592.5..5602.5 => 1.2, 15.6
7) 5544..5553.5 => -1.1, 20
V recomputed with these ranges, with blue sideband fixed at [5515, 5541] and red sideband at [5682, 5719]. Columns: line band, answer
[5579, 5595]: 1.95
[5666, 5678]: -0.28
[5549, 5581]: -0.96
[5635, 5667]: 3.00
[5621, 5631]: 0.77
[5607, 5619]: -0.59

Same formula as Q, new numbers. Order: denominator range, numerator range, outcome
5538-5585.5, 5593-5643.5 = 0.93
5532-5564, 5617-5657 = 0.88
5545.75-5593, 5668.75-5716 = 1.01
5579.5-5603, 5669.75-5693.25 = 1.20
